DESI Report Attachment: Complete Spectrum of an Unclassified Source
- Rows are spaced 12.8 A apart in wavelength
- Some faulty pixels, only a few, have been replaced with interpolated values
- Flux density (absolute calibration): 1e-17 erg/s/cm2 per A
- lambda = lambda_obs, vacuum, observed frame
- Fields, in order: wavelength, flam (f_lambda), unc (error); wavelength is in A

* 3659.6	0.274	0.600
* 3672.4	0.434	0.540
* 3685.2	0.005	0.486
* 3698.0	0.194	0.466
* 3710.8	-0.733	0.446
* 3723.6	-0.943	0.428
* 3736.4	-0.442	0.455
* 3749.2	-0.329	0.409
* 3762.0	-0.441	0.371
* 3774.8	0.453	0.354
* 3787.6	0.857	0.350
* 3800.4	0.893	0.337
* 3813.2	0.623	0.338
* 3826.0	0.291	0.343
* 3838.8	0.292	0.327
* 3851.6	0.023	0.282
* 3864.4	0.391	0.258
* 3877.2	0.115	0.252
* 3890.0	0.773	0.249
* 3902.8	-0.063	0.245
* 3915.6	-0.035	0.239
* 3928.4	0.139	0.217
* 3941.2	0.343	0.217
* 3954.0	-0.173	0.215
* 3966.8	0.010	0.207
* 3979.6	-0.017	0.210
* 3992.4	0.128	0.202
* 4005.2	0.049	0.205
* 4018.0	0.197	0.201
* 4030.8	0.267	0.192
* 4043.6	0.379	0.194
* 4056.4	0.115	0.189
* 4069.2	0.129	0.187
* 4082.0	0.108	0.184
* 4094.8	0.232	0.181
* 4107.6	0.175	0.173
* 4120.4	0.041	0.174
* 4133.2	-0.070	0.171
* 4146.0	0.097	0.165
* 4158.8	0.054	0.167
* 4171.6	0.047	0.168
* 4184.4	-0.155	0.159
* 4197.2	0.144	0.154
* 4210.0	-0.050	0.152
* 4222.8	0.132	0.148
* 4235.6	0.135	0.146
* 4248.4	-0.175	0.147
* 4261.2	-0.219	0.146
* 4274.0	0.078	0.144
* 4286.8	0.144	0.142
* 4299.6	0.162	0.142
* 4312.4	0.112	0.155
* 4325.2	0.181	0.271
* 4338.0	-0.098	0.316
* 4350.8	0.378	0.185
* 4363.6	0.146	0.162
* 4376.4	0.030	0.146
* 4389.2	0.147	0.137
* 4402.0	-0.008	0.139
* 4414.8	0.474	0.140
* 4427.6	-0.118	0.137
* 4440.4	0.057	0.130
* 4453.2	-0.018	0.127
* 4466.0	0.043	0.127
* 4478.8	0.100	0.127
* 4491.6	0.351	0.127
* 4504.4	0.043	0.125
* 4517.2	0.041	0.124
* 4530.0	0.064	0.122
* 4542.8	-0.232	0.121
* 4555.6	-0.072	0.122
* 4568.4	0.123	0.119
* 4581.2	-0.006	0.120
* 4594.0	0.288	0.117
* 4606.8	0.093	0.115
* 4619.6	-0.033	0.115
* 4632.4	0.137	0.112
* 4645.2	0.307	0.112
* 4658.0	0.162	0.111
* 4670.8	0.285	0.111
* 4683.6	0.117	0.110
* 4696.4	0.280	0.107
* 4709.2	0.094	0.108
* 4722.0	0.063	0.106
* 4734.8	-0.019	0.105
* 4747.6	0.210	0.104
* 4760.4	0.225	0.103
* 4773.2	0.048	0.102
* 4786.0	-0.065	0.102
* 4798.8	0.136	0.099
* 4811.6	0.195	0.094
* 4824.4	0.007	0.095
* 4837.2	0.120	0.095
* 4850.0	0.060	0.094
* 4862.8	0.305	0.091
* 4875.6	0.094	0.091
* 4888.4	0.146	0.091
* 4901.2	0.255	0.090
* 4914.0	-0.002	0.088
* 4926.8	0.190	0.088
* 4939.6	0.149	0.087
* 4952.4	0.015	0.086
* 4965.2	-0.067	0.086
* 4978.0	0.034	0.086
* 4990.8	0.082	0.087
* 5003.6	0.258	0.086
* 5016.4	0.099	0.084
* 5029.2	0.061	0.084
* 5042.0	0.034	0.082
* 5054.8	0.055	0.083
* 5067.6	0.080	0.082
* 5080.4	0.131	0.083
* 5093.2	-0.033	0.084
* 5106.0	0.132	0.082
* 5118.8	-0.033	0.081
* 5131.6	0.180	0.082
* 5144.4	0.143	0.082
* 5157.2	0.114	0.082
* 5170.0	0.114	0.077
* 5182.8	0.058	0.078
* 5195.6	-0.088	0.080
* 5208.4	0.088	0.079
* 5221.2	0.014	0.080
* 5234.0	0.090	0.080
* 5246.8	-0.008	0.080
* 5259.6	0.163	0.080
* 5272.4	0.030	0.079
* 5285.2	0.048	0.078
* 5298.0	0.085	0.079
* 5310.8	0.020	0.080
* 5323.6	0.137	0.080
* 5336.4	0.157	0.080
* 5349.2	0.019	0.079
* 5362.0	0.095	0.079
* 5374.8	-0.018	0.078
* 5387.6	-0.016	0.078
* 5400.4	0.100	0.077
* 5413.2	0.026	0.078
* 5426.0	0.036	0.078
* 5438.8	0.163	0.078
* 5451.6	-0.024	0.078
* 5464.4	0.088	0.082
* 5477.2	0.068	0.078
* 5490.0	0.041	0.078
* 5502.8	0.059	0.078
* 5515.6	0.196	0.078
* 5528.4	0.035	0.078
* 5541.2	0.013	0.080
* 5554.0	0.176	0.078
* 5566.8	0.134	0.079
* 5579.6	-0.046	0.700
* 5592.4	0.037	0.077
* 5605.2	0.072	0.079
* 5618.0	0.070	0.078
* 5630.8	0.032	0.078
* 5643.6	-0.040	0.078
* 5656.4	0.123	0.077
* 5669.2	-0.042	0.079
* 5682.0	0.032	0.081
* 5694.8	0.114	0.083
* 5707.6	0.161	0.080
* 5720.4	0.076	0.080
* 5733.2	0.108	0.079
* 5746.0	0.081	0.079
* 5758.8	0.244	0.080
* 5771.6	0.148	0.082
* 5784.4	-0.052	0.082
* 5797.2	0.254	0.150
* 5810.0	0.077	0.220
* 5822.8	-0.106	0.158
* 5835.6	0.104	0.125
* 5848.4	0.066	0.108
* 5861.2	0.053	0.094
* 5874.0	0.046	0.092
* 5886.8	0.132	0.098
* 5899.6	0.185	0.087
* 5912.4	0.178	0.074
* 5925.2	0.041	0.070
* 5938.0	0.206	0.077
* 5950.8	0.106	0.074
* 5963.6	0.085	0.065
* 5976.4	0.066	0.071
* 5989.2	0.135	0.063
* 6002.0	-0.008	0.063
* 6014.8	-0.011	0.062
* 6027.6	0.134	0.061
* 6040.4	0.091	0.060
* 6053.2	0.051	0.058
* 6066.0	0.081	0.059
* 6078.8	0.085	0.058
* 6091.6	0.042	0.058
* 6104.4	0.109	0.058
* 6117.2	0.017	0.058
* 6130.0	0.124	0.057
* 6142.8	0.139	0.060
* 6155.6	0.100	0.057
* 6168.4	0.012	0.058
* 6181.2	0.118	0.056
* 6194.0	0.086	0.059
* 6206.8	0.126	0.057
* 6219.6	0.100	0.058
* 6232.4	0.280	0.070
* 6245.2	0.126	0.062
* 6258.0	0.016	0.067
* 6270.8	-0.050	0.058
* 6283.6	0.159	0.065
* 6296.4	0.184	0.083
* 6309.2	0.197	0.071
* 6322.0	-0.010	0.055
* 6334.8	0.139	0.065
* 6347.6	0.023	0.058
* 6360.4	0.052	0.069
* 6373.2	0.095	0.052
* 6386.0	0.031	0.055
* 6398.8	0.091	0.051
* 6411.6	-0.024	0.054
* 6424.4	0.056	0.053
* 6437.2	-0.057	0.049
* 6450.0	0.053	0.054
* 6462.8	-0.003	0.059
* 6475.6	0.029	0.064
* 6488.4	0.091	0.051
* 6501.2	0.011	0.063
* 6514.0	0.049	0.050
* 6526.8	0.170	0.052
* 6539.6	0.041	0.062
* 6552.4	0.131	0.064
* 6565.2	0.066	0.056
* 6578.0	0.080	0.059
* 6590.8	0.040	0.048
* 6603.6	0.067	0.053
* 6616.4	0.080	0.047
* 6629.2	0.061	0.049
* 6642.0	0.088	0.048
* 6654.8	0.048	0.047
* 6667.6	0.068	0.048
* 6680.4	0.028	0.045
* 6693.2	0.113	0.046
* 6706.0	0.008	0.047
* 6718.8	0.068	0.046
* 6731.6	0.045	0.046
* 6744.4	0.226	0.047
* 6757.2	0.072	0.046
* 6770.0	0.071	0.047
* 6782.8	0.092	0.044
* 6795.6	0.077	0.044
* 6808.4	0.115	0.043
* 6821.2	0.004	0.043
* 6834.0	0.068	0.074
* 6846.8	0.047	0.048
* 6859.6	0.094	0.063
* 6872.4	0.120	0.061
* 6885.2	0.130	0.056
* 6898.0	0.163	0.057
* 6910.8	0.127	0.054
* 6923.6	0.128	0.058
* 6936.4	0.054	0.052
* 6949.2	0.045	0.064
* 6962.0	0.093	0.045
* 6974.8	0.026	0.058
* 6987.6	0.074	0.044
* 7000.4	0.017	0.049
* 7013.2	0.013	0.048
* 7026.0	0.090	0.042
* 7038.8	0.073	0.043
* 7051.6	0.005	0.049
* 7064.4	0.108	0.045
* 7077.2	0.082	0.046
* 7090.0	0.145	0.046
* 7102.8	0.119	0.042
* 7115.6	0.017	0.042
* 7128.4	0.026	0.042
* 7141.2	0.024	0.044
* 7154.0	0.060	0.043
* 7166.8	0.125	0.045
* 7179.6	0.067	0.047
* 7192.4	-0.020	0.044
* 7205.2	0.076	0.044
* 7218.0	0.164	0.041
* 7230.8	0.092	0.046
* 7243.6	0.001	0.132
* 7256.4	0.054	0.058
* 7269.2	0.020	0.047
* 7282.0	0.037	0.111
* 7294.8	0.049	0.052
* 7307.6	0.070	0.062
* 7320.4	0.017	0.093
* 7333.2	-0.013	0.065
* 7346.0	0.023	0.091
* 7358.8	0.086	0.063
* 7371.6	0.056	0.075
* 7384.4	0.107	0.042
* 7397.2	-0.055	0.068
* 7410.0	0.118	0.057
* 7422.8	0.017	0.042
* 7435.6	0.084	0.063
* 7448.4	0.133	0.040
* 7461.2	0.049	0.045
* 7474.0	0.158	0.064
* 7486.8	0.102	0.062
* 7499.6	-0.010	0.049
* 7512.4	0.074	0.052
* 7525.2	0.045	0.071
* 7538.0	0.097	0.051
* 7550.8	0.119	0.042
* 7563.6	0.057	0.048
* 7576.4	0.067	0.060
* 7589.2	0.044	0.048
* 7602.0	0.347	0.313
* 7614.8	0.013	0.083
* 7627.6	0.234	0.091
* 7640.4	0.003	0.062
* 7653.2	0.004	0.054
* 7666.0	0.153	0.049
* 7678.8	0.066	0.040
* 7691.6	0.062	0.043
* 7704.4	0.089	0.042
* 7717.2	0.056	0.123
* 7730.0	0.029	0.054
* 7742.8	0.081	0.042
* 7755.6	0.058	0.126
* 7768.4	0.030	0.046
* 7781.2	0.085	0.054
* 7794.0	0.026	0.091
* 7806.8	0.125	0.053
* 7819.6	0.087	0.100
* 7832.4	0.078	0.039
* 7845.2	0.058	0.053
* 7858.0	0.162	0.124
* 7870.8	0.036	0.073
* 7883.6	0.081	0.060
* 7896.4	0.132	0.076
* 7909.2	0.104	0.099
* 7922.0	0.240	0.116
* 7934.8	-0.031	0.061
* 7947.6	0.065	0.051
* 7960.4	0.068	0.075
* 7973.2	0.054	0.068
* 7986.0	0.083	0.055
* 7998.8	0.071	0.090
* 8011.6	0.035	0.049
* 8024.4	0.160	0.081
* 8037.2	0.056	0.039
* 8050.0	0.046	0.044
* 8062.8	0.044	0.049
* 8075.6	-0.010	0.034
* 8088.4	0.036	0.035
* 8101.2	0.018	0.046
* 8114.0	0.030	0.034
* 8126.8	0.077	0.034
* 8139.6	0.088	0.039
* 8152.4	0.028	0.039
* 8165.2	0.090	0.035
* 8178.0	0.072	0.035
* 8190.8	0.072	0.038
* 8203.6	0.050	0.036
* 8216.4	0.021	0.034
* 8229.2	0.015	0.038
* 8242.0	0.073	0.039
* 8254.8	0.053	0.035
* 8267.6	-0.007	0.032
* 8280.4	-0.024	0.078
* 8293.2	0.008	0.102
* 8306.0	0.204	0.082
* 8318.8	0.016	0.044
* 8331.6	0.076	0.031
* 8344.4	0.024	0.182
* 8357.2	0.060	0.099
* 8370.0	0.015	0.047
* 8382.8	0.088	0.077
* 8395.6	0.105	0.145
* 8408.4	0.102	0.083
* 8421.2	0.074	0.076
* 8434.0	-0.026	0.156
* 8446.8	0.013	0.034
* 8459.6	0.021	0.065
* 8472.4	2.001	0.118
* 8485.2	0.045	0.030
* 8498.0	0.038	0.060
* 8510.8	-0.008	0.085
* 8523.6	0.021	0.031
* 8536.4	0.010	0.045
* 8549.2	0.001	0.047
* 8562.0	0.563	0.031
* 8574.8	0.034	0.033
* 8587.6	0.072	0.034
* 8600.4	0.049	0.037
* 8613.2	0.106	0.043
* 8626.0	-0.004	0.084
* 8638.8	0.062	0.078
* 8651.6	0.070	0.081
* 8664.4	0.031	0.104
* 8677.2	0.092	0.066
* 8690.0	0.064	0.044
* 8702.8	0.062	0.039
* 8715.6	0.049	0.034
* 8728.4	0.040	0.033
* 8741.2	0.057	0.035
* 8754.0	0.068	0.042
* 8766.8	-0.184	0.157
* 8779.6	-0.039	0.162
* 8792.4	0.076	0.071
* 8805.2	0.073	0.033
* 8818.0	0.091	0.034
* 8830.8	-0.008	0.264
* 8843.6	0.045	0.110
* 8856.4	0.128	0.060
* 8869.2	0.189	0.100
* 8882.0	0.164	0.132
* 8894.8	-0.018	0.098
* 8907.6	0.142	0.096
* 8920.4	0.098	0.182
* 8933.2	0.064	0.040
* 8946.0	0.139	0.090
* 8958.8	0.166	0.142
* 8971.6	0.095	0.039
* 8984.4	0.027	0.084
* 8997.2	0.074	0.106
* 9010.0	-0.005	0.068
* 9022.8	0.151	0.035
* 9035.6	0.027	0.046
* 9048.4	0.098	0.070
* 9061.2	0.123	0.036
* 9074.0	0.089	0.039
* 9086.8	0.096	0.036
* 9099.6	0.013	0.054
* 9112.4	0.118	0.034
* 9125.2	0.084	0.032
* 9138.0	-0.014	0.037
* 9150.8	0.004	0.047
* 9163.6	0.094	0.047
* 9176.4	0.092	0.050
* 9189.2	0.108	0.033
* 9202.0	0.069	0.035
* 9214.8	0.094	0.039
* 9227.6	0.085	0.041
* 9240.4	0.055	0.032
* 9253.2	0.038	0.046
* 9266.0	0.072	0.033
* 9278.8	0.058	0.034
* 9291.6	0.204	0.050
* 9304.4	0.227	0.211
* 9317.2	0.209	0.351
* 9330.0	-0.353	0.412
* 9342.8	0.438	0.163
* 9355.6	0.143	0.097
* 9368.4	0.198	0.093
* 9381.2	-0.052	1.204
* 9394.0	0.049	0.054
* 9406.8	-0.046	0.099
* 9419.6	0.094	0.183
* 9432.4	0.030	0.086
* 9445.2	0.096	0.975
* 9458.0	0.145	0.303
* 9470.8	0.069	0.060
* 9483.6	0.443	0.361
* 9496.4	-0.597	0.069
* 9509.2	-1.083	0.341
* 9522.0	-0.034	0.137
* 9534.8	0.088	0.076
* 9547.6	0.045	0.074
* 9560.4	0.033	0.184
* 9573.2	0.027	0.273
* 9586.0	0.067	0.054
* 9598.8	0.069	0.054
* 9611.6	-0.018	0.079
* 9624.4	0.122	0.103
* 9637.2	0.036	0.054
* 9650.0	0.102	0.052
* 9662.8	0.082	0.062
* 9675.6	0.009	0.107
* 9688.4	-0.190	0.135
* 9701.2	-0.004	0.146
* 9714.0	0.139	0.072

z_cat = 1.296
